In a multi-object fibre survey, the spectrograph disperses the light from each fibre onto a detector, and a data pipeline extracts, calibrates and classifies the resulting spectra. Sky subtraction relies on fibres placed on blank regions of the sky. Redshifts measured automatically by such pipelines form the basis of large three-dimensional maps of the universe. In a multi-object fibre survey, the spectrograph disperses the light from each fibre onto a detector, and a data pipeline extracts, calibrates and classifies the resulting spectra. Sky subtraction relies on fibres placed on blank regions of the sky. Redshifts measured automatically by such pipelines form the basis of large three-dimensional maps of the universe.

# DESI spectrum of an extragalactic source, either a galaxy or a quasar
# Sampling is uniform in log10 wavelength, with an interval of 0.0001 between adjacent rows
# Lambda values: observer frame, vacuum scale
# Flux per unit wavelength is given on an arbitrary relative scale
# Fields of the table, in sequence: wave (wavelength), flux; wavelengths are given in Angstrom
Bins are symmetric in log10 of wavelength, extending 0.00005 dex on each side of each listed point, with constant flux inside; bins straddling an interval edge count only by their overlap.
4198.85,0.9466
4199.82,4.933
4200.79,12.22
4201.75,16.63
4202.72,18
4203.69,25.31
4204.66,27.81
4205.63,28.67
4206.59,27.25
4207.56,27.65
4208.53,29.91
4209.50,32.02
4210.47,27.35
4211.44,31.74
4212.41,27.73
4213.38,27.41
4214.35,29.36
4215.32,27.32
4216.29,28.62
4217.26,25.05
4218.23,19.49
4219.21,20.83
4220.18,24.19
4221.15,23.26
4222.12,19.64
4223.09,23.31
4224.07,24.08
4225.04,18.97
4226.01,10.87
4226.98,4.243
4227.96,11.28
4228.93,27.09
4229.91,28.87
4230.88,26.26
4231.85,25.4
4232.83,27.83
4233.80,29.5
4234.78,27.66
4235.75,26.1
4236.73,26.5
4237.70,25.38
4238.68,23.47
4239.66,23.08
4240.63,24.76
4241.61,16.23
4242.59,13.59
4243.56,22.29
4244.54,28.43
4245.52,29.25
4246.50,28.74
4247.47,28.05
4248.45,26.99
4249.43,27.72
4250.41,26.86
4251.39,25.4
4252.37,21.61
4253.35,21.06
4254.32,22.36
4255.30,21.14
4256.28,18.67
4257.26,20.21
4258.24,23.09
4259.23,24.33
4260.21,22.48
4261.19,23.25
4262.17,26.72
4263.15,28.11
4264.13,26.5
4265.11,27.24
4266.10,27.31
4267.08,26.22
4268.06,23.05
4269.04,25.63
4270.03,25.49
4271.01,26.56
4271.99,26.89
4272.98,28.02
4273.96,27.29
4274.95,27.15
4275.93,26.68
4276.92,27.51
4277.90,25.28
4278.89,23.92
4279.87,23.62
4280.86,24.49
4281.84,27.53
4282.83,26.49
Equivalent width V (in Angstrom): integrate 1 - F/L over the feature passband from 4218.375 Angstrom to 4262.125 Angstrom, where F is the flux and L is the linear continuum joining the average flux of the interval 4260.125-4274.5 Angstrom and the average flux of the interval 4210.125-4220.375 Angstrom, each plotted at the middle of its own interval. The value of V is 5.3 Angstrom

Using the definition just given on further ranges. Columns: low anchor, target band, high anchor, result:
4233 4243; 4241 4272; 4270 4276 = 1.4 Angstrom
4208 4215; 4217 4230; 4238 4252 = 3.7 Angstrom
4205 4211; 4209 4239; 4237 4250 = 3.0 Angstrom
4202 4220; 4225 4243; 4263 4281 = 3.0 Angstrom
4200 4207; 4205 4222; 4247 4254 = -3.5 Angstrom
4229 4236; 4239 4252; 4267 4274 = 1.1 Angstrom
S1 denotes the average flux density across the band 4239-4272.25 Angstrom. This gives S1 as 24.4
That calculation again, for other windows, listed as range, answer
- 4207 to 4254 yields 24.4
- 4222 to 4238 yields 22.6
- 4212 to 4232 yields 22.5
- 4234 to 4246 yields 24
